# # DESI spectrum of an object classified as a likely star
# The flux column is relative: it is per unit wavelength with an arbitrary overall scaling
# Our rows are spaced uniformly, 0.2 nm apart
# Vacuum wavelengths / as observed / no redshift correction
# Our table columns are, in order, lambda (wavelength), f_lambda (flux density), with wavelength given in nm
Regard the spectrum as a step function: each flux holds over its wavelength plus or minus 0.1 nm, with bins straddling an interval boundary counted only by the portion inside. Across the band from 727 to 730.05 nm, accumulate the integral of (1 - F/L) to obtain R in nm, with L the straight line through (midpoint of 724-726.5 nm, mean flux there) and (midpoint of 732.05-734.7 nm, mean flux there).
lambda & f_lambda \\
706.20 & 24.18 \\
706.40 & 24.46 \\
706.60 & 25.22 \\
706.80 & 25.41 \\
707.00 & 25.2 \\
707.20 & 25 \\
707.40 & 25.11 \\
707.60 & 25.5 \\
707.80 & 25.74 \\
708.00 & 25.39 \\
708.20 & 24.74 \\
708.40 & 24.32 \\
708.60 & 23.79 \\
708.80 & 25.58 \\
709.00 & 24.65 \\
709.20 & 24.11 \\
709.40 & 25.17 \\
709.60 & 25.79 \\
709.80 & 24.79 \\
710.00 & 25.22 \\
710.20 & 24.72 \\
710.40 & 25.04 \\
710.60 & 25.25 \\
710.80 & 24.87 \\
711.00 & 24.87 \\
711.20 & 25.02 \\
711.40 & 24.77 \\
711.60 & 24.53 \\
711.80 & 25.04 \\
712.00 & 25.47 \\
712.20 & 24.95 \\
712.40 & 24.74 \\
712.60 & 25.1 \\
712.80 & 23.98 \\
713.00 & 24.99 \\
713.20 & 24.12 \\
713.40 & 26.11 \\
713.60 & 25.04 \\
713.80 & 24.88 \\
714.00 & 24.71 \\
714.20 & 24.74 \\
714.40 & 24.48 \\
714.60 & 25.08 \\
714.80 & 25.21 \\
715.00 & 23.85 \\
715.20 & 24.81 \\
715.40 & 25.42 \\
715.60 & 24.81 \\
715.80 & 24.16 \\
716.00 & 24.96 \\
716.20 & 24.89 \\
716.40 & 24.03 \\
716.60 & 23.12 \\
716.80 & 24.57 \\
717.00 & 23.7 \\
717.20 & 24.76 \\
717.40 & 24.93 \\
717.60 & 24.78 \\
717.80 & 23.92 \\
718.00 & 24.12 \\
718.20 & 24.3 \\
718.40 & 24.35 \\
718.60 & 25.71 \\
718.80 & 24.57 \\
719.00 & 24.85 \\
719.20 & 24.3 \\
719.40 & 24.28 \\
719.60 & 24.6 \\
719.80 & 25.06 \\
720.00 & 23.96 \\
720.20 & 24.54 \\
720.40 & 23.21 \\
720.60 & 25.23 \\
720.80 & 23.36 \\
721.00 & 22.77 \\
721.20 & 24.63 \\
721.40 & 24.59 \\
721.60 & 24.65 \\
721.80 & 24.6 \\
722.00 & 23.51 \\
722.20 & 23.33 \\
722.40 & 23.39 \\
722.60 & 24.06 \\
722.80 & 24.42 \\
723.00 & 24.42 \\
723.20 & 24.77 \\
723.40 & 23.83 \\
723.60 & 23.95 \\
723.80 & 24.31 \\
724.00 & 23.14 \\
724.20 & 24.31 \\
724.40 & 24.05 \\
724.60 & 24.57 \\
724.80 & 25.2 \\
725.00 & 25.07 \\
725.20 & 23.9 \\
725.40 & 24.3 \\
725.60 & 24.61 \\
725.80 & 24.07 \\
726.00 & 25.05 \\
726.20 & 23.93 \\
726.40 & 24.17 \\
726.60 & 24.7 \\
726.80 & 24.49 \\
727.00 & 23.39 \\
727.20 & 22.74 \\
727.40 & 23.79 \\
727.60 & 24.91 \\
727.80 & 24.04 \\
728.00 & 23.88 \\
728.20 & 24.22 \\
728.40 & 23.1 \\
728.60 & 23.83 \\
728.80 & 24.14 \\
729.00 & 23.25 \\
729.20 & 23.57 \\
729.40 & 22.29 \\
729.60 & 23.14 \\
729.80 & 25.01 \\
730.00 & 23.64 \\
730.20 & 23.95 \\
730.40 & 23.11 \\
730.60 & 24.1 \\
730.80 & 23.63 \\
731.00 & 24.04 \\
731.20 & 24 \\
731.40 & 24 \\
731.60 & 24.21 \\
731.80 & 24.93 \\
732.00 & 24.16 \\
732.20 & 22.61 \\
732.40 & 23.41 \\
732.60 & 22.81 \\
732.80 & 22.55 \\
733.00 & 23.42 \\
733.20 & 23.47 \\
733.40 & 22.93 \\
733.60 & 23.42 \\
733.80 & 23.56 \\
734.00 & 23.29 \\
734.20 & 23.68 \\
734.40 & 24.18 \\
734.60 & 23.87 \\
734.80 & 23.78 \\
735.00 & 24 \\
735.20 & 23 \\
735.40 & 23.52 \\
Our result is 0.03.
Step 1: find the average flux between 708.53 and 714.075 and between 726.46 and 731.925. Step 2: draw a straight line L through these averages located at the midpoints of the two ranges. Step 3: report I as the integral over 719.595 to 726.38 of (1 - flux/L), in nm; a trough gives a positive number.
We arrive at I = 0.00 nm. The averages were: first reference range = 24.9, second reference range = 23.9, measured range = 24.2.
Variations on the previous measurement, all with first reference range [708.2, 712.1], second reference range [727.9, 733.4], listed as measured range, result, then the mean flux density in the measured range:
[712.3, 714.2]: -0.01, 24.8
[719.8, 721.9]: 0.00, 24.2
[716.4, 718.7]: 0.01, 24.4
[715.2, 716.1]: -0.01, 24.8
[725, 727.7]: -0.03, 24.2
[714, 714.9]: -0.01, 24.9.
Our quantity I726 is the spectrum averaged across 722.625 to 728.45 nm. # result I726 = 24.2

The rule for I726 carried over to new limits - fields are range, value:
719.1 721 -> 24.2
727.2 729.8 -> 23.7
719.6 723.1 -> 24.1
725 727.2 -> 24.2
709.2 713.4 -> 24.9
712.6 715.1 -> 24.8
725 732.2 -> 23.9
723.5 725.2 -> 24.3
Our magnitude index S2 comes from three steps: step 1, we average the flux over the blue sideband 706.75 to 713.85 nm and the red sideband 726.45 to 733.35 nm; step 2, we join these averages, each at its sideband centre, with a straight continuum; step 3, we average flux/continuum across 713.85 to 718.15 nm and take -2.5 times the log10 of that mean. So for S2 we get 0.00 mag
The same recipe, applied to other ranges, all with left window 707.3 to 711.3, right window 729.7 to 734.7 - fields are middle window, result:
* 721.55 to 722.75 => 0.02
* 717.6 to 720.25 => 0.00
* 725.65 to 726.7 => -0.02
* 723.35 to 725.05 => -0.01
